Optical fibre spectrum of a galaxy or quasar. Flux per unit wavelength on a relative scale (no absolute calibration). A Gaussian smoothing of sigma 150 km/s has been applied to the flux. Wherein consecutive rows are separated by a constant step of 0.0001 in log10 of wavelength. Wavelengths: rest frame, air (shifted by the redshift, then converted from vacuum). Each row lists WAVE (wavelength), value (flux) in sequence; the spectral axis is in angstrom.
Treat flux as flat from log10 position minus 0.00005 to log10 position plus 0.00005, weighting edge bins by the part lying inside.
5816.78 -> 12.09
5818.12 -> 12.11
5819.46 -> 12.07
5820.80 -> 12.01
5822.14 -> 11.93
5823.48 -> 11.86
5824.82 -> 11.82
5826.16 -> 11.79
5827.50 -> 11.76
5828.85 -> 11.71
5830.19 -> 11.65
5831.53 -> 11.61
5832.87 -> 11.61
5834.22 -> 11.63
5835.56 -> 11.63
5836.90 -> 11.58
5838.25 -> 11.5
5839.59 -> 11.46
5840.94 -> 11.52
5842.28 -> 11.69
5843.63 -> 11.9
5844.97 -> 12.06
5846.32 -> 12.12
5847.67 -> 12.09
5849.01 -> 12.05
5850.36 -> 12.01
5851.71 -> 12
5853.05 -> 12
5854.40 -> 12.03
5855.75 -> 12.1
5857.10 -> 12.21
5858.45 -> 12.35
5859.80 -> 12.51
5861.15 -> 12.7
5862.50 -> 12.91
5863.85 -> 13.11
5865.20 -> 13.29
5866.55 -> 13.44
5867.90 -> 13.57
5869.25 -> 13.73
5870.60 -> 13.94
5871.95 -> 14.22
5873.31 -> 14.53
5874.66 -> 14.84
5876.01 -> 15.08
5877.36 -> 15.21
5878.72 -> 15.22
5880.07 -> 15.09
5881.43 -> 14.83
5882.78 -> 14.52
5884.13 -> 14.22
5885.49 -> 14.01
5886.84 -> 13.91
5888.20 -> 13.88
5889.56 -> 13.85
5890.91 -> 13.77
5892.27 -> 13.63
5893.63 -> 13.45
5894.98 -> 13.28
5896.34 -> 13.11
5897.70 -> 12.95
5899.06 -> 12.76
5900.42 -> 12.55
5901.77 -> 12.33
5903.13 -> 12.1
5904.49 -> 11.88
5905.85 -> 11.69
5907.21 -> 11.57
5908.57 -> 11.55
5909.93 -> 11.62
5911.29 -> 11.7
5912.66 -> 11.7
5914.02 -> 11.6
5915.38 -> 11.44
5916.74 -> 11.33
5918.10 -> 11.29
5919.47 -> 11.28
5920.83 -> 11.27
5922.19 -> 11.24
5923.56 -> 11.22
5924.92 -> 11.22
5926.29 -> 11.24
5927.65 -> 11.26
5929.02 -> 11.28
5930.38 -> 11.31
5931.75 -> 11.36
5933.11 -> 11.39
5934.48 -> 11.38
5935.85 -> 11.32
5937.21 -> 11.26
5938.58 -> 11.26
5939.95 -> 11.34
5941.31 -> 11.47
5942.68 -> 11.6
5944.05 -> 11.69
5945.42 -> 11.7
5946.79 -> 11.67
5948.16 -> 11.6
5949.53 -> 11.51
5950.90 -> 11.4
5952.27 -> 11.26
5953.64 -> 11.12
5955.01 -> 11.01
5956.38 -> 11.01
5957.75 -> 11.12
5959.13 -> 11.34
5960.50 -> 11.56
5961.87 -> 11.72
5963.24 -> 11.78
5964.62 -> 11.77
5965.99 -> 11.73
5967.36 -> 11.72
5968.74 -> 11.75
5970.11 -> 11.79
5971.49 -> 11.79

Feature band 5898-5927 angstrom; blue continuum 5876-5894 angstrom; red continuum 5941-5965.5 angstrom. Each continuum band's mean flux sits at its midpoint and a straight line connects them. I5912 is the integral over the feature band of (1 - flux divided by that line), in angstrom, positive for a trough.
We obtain 3.32 angstrom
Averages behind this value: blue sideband 14.3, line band 11.7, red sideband 11.5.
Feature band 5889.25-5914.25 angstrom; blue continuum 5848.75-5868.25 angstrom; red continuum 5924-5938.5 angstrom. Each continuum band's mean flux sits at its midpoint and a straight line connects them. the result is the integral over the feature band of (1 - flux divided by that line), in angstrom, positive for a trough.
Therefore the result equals -1.4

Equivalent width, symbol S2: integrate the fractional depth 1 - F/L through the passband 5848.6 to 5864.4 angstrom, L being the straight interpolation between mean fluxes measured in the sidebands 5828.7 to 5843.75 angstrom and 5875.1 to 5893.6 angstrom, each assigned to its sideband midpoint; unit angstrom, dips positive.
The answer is 0.55 angstrom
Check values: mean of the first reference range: 11.6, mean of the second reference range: 14.4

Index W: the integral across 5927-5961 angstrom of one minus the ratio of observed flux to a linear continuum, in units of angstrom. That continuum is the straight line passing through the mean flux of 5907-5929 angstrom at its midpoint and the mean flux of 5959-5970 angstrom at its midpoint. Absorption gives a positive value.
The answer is 0.6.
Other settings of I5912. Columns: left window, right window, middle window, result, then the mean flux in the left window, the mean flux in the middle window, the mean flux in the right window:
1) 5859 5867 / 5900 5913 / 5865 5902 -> -4.4 angstrom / 13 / 13.9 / 11.9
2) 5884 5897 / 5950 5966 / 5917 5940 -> 2.0 angstrom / 13.7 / 11.3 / 11.4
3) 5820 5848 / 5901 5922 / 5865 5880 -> -3.4 angstrom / 11.8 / 14.3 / 11.6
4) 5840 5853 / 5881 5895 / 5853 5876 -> -0.7 angstrom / 11.9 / 13.2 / 14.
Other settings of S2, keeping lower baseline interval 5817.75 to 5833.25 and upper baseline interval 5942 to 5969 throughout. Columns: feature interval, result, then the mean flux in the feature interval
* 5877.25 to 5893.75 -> -3.7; 14.3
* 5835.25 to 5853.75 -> -0.1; 11.8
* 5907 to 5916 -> 0.0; 11.6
